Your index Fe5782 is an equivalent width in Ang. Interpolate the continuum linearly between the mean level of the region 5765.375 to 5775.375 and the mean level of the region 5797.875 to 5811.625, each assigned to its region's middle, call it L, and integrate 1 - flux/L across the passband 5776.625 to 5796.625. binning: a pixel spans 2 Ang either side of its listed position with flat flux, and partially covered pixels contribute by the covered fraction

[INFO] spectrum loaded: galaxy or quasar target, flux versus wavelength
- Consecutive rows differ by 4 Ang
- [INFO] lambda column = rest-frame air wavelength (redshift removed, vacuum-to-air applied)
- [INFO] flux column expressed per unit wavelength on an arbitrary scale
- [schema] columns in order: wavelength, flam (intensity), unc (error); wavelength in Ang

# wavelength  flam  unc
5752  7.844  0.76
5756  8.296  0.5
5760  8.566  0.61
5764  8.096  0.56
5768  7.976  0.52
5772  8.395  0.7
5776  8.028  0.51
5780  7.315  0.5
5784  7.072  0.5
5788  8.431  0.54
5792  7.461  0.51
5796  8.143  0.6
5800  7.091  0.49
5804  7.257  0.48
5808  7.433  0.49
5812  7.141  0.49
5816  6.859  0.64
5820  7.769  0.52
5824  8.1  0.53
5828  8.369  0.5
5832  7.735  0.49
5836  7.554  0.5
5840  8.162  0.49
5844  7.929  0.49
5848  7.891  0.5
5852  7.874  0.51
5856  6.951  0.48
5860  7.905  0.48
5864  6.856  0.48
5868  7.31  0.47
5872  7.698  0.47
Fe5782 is 0.1 Ang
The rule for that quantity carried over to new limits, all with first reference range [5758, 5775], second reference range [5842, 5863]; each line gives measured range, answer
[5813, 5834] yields 0.33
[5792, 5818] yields 2.14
